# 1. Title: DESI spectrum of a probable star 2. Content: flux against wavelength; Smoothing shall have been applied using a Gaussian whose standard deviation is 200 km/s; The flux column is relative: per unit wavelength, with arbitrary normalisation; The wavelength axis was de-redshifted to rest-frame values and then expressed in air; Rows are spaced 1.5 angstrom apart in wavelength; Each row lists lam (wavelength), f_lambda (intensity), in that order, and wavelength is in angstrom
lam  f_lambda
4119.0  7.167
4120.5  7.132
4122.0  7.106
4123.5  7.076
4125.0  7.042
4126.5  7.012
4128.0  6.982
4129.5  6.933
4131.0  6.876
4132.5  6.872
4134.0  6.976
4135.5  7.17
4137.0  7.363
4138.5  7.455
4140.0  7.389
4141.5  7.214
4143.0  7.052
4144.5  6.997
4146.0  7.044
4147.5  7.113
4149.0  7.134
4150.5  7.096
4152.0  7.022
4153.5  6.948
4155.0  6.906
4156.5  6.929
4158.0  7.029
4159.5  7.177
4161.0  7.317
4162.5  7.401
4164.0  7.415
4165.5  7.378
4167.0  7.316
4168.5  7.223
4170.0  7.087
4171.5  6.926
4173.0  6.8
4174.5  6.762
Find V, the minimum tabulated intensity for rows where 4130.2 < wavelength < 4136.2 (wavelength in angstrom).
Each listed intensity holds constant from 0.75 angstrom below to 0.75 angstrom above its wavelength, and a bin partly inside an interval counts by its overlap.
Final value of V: 6.872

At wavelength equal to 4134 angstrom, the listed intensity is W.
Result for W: 6.976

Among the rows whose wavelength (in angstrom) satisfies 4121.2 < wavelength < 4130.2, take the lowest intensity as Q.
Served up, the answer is 6.933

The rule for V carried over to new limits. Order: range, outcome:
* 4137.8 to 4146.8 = 6.997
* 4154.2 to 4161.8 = 6.906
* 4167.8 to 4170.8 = 7.087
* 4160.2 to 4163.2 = 7.317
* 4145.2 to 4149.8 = 7.044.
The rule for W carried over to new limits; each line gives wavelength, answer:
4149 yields 7.134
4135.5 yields 7.17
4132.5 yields 6.872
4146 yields 7.044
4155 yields 6.906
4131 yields 6.876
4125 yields 7.042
